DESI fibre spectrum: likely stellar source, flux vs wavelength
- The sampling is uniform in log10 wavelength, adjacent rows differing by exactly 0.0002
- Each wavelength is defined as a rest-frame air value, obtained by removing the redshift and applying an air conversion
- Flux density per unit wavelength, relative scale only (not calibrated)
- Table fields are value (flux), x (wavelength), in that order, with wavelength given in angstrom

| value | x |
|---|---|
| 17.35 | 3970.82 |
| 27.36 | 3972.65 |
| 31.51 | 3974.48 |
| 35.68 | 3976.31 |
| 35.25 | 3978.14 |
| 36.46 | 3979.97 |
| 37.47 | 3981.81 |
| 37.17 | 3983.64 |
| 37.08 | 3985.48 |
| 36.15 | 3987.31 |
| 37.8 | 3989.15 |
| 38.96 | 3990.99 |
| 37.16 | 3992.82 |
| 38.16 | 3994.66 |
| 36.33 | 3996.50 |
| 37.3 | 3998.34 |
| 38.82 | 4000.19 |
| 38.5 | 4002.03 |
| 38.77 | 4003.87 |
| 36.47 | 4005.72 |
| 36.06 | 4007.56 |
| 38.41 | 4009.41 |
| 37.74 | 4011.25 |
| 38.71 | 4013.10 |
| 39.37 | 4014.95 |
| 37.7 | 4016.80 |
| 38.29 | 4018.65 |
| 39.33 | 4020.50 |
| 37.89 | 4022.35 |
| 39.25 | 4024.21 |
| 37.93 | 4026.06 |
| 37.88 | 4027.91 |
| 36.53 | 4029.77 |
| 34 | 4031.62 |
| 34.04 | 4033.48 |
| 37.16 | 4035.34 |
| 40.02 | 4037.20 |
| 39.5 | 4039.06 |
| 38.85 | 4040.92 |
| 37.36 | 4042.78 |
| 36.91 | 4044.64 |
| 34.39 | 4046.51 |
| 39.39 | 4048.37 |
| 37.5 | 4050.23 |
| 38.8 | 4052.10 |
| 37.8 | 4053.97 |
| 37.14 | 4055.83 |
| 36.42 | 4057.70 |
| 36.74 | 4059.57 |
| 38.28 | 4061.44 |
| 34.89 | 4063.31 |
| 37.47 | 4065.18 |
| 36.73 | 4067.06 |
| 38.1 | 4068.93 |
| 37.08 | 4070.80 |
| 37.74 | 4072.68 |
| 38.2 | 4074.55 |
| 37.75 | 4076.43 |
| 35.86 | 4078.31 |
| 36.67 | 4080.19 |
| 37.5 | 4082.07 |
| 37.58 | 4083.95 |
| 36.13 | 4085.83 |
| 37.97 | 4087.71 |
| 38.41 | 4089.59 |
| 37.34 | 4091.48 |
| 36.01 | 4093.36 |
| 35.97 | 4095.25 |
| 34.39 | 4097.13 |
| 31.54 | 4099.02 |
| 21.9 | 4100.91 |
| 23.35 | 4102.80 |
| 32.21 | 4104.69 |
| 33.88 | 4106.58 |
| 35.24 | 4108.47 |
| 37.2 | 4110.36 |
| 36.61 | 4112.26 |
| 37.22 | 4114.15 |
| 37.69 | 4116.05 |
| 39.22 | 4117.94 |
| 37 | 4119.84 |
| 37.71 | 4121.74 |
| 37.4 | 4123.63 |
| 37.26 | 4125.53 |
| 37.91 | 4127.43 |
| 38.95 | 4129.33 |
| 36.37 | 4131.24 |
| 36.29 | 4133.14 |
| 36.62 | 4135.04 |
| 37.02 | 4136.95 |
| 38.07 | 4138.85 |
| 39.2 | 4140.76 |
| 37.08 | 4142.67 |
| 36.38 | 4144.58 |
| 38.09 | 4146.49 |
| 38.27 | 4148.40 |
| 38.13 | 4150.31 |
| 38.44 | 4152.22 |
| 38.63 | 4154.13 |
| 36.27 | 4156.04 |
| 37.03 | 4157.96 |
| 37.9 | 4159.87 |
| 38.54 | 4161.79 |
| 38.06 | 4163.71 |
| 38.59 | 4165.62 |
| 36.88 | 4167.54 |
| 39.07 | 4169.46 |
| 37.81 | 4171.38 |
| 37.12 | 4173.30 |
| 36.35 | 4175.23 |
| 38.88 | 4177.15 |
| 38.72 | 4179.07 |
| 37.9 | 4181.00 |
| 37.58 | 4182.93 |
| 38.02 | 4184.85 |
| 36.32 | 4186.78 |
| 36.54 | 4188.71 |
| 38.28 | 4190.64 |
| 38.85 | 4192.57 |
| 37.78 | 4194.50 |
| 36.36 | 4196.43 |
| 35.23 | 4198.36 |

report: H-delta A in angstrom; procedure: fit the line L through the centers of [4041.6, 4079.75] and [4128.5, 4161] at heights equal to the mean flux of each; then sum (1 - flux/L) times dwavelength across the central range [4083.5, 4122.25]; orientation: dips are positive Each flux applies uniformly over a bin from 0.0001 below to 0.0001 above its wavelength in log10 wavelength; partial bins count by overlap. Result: 2.6 angstrom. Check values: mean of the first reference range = 37.2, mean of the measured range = 34.9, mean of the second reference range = 37.6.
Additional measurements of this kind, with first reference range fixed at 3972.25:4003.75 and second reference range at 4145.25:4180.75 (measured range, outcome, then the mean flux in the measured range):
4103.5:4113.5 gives 0.7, 34.8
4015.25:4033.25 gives -0.4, 37.6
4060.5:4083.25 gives 0.0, 37.2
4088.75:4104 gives 2.1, 32.3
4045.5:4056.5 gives -0.1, 37.5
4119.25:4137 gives 0.2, 37.3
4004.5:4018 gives -0.4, 37.8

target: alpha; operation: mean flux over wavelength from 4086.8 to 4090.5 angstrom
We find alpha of 38.2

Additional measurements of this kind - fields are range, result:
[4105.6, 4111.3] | 35.4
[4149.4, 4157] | 37.9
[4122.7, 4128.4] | 37.5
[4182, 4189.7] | 37.1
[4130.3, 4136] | 36.4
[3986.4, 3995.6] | 37.7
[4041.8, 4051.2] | 37.1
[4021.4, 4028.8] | 38.3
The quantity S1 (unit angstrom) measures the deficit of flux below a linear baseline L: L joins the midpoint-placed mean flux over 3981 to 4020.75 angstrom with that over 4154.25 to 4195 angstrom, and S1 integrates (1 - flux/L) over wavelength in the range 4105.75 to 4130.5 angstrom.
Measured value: 0.4 angstrom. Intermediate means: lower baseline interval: 37.8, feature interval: 37.2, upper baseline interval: 37.8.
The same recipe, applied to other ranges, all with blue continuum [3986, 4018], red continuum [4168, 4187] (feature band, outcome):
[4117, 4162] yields 0.2 angstrom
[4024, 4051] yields 0.3 angstrom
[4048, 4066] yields 0.2 angstrom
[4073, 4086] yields 0.2 angstrom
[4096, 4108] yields 2.5 angstrom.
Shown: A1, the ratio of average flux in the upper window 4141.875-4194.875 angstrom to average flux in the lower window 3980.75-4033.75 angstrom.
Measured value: 1.0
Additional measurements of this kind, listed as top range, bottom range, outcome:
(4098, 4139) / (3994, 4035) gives 0.94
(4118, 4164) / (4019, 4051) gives 1.00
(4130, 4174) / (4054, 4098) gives 1.02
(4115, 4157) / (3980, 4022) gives 1.00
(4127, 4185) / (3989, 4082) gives 1.00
